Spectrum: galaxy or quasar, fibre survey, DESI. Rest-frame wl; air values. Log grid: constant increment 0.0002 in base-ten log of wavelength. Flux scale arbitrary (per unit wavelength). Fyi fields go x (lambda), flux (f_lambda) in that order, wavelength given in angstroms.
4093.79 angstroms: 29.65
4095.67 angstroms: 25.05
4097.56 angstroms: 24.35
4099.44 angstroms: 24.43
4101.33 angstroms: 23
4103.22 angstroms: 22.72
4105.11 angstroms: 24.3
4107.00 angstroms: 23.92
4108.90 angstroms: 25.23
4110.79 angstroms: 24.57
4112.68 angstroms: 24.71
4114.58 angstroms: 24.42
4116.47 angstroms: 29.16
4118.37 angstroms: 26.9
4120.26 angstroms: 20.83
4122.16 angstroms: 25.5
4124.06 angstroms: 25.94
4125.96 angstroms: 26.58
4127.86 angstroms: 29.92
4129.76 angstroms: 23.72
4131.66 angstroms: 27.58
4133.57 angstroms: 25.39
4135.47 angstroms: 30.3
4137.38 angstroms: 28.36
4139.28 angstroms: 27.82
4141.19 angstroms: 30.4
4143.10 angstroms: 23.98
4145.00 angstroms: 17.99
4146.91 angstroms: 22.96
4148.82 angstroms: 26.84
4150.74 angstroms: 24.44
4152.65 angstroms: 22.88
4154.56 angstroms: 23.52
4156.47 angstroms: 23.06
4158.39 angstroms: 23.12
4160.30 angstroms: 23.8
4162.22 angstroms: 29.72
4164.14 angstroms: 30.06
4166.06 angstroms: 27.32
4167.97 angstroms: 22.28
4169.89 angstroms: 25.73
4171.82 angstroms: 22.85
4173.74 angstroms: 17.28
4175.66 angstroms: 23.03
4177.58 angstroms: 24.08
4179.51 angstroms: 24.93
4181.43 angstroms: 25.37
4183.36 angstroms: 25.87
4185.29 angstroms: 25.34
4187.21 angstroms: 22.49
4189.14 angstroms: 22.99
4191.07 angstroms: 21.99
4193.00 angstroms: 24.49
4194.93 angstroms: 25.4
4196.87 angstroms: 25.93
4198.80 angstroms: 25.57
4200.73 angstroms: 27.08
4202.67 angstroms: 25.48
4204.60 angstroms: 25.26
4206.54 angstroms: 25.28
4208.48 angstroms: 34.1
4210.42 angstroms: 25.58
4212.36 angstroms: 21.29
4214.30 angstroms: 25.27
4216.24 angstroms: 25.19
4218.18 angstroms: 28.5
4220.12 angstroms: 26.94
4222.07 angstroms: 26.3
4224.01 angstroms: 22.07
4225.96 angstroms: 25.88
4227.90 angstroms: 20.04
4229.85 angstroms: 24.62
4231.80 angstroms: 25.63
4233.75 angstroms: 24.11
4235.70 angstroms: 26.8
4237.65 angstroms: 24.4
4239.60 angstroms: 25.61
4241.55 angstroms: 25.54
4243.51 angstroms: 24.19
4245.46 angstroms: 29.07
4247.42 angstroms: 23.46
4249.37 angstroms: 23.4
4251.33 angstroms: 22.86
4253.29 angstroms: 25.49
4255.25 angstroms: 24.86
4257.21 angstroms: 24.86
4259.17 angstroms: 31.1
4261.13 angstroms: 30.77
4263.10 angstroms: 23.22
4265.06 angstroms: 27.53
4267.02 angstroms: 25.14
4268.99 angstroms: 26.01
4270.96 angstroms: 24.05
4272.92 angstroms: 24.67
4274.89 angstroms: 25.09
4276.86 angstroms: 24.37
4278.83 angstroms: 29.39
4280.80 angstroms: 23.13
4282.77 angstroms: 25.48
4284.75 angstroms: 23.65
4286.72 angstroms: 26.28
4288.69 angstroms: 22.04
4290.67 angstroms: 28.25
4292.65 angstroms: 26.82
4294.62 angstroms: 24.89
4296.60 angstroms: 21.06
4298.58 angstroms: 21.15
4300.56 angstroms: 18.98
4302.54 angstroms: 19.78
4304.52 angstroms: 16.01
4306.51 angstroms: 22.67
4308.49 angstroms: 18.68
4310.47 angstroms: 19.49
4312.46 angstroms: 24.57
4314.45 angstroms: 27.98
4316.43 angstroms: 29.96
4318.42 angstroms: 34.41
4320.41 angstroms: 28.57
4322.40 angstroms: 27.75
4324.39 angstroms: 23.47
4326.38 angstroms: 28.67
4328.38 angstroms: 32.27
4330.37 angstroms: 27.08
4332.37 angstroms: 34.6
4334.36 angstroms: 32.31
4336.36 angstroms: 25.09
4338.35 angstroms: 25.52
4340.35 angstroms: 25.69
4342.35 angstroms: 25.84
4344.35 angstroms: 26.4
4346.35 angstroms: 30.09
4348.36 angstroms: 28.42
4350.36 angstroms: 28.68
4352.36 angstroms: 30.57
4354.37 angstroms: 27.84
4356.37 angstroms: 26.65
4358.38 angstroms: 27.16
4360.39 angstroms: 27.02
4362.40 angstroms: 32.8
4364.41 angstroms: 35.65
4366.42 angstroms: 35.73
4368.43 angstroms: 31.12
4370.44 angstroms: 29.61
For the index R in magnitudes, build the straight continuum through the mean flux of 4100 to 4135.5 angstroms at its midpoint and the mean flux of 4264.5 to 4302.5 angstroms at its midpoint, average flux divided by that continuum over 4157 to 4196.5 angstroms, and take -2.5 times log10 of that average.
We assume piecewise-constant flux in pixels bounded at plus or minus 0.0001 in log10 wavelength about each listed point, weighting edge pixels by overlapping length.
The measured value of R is 0.03 mag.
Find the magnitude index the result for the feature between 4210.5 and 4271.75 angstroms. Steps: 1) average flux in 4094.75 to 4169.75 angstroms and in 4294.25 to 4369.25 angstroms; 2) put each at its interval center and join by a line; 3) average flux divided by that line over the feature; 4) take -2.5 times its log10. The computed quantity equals 0.04 mag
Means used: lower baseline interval 25.3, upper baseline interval 27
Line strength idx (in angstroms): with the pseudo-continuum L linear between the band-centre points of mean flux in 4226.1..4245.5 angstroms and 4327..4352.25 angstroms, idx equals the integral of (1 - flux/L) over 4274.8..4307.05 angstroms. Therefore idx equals 4.0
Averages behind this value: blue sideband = 24.9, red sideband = 28.6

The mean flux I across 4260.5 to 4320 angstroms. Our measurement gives 24.5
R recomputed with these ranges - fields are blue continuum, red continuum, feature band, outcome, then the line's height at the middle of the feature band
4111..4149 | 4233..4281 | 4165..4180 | 0.11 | 25.8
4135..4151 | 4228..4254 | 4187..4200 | 0.05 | 25.3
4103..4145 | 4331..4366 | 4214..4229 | 0.09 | 27.2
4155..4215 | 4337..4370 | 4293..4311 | 0.33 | 27.8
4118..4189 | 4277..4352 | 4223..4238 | 0.05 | 25.4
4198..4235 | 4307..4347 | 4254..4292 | 0.03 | 26.4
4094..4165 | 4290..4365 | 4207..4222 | -0.03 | 25.9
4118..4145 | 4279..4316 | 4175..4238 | -0.01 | 24.9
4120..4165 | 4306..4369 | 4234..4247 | 0.05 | 27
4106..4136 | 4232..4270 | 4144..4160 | 0.12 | 25.8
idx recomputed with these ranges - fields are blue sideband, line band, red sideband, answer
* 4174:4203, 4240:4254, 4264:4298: 0.00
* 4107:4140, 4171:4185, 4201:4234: 1.26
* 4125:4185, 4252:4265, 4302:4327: -0.91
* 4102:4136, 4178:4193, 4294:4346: 0.83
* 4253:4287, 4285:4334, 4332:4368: 3.96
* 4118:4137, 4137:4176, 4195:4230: 2.18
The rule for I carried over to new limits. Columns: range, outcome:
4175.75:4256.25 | 25.1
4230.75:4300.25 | 25.2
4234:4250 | 25.3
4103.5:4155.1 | 25.5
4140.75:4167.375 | 24.9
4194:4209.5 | 26.8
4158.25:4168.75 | 26.4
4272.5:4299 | 24.8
